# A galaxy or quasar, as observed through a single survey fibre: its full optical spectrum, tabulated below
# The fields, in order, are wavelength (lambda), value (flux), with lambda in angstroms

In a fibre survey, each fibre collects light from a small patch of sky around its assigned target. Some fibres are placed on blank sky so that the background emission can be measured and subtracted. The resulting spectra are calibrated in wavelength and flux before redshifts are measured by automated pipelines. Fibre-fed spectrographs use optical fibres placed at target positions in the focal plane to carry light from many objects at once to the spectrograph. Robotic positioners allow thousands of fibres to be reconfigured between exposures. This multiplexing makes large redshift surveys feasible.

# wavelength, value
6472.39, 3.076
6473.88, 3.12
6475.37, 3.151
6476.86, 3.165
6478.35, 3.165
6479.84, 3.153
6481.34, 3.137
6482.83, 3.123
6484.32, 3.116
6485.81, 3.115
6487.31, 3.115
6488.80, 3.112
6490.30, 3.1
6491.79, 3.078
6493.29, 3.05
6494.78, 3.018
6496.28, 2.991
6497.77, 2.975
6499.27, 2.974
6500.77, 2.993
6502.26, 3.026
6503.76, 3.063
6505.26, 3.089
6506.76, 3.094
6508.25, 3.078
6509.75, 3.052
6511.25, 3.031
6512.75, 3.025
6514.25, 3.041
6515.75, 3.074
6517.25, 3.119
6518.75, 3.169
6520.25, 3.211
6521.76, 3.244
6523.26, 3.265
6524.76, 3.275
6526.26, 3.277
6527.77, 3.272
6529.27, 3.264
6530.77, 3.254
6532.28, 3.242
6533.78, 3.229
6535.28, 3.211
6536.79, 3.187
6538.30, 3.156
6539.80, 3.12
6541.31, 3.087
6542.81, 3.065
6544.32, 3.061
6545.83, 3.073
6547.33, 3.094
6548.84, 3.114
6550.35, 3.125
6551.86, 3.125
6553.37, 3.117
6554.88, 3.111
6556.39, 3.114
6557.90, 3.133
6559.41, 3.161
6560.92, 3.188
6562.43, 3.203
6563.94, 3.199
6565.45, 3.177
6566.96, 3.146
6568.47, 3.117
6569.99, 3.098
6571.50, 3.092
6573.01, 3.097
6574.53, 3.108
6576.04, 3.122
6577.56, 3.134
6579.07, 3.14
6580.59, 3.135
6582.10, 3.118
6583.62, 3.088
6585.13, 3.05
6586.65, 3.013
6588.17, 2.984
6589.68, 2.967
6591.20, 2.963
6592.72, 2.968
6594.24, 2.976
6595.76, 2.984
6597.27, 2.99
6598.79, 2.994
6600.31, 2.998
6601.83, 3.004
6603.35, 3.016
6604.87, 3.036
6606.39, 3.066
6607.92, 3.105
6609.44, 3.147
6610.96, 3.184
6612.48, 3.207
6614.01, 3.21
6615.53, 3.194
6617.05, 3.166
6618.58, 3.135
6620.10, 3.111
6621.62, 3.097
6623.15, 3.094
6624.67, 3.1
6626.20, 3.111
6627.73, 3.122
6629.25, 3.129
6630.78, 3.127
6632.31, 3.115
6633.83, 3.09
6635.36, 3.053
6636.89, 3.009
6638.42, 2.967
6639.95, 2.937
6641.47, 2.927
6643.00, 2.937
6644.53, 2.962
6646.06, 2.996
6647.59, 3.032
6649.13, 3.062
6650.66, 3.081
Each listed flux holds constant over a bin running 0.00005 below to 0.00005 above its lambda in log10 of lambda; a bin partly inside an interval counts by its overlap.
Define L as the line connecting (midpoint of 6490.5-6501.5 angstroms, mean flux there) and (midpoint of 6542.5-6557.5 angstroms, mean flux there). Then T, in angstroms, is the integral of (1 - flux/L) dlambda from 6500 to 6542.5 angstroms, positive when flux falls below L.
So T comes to -1.28 angstroms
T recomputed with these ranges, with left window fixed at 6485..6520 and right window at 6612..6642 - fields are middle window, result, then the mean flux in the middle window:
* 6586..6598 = 0.4 angstroms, 2.98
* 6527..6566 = -1.0 angstroms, 3.16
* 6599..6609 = 0.2 angstroms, 3.04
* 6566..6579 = -0.1 angstroms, 3.12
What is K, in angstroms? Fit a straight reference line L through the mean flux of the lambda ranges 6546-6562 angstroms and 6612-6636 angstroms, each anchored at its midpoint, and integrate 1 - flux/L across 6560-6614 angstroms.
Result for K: 0.79 angstroms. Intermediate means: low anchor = 3.13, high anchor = 3.13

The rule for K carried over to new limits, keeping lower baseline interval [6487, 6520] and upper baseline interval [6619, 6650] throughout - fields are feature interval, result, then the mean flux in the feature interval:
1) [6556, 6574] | -0.52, 3.14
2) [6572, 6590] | -0.17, 3.08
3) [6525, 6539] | -0.81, 3.23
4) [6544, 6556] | -0.19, 3.1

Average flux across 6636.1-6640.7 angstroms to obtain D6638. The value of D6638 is 2.97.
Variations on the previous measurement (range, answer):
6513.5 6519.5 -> 3.1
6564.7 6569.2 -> 3.15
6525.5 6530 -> 3.27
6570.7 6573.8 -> 3.09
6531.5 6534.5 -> 3.23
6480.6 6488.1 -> 3.12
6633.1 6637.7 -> 3.05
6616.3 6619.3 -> 3.14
